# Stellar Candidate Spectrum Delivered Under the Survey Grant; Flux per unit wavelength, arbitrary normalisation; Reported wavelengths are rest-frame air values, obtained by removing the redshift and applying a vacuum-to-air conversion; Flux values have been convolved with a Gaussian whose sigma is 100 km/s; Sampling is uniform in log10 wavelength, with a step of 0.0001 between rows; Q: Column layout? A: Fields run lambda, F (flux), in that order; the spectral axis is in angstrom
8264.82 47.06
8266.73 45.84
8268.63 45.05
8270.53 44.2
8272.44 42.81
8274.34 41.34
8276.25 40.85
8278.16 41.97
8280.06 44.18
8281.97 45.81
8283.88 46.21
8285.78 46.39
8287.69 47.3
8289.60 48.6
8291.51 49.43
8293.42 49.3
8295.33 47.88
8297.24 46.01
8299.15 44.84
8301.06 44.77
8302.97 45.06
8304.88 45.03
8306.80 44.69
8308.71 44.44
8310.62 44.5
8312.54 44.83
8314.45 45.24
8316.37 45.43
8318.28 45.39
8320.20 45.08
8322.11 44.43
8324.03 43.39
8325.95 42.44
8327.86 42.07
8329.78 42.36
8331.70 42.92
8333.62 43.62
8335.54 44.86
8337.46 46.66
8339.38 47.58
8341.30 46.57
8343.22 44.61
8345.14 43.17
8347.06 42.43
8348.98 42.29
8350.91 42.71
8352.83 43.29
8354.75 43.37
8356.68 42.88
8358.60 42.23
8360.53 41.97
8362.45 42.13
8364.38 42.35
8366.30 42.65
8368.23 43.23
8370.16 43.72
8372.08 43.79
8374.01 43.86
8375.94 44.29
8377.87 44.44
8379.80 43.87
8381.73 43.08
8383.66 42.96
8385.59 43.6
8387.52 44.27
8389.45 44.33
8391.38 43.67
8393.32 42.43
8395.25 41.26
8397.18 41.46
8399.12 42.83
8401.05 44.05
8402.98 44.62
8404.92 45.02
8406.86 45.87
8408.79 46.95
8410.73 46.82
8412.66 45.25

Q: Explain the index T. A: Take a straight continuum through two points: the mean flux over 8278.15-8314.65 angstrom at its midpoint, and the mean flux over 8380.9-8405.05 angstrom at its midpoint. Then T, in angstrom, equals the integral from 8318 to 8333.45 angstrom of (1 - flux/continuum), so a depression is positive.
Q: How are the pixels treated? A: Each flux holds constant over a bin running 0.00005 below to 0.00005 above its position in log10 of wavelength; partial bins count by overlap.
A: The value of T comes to 0.6 angstrom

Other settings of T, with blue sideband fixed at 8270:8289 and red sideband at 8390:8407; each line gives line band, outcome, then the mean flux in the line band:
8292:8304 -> -0.6 angstrom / 46.4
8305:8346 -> -0.6 angstrom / 44.5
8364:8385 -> 0.0 angstrom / 43.5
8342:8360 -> 0.3 angstrom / 43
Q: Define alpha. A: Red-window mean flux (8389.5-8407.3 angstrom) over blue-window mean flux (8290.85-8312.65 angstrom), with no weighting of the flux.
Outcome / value 0.95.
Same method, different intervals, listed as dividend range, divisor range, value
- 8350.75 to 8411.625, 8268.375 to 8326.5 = 0.97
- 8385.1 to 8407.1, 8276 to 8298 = 0.94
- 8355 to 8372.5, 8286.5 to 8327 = 0.94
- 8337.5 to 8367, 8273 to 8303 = 0.95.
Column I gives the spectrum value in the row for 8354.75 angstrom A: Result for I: 43.37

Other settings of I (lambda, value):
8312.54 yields 44.83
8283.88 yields 46.21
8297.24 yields 46.01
